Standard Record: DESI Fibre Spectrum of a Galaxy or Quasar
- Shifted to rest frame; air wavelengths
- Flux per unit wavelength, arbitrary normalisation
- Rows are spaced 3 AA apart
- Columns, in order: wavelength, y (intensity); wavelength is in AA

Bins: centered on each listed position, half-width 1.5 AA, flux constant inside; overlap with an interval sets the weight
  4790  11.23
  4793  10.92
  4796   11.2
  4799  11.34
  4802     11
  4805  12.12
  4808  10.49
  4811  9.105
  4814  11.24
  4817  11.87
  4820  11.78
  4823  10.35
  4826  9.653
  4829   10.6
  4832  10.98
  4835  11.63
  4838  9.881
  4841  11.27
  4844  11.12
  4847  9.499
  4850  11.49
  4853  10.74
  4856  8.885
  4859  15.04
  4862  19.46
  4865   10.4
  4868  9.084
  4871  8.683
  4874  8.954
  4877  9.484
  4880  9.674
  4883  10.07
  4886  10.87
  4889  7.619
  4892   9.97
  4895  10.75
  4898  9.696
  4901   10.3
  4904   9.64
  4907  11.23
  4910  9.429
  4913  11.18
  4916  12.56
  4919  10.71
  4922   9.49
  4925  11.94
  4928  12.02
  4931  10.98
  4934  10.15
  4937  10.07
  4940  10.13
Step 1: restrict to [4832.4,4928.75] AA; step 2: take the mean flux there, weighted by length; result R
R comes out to 10.7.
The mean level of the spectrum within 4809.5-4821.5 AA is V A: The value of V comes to 11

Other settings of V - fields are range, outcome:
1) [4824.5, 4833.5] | 10.4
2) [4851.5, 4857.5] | 9.81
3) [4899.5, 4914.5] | 10.4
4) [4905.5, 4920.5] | 11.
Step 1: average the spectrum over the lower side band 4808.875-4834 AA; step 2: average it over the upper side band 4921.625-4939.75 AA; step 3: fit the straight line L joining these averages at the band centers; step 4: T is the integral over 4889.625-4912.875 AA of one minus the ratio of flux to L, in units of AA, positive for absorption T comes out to 1.45 AA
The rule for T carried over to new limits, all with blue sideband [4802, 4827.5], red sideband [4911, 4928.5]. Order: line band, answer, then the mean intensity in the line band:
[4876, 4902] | 3.0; 9.82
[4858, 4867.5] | -2.9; 14.3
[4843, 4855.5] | 0.5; 10.5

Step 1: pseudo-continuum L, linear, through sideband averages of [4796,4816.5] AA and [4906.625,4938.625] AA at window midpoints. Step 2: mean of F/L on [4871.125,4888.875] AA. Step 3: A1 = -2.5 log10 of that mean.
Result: 0.14 mag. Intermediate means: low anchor 11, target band 9.55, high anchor 10.9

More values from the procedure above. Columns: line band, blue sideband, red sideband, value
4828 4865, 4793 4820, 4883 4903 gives -0.115 mag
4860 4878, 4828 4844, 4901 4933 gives -0.027 mag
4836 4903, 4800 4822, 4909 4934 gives 0.046 mag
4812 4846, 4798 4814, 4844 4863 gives 0.058 mag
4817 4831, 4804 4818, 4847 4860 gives 0.023 mag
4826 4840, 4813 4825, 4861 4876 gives 0.050 mag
